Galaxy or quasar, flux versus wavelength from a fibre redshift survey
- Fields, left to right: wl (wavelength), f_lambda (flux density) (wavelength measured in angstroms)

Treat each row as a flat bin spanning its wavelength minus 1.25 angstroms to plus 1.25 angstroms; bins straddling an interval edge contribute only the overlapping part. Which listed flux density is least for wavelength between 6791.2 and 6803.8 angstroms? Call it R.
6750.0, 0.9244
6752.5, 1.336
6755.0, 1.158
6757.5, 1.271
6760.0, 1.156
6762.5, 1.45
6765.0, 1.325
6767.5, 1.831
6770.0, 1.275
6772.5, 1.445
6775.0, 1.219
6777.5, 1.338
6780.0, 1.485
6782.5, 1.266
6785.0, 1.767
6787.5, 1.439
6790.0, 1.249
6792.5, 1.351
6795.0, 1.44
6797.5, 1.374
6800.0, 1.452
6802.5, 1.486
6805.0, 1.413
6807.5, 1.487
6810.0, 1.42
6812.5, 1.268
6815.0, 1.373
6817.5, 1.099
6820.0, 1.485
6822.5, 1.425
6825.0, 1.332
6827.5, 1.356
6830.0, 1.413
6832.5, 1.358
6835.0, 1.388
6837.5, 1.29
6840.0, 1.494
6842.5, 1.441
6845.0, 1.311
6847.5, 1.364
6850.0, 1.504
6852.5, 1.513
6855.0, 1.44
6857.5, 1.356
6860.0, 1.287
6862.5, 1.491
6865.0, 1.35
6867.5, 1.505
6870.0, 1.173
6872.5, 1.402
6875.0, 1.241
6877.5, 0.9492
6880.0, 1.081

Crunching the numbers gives 1.351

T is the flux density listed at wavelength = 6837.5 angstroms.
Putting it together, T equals 1.29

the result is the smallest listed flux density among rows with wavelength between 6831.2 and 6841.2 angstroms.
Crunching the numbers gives 1.29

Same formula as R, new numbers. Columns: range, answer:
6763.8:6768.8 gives 1.325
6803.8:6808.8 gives 1.413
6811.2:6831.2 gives 1.099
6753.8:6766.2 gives 1.156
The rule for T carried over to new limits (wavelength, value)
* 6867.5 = 1.505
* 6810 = 1.42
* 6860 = 1.287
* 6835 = 1.388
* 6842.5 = 1.441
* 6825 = 1.332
